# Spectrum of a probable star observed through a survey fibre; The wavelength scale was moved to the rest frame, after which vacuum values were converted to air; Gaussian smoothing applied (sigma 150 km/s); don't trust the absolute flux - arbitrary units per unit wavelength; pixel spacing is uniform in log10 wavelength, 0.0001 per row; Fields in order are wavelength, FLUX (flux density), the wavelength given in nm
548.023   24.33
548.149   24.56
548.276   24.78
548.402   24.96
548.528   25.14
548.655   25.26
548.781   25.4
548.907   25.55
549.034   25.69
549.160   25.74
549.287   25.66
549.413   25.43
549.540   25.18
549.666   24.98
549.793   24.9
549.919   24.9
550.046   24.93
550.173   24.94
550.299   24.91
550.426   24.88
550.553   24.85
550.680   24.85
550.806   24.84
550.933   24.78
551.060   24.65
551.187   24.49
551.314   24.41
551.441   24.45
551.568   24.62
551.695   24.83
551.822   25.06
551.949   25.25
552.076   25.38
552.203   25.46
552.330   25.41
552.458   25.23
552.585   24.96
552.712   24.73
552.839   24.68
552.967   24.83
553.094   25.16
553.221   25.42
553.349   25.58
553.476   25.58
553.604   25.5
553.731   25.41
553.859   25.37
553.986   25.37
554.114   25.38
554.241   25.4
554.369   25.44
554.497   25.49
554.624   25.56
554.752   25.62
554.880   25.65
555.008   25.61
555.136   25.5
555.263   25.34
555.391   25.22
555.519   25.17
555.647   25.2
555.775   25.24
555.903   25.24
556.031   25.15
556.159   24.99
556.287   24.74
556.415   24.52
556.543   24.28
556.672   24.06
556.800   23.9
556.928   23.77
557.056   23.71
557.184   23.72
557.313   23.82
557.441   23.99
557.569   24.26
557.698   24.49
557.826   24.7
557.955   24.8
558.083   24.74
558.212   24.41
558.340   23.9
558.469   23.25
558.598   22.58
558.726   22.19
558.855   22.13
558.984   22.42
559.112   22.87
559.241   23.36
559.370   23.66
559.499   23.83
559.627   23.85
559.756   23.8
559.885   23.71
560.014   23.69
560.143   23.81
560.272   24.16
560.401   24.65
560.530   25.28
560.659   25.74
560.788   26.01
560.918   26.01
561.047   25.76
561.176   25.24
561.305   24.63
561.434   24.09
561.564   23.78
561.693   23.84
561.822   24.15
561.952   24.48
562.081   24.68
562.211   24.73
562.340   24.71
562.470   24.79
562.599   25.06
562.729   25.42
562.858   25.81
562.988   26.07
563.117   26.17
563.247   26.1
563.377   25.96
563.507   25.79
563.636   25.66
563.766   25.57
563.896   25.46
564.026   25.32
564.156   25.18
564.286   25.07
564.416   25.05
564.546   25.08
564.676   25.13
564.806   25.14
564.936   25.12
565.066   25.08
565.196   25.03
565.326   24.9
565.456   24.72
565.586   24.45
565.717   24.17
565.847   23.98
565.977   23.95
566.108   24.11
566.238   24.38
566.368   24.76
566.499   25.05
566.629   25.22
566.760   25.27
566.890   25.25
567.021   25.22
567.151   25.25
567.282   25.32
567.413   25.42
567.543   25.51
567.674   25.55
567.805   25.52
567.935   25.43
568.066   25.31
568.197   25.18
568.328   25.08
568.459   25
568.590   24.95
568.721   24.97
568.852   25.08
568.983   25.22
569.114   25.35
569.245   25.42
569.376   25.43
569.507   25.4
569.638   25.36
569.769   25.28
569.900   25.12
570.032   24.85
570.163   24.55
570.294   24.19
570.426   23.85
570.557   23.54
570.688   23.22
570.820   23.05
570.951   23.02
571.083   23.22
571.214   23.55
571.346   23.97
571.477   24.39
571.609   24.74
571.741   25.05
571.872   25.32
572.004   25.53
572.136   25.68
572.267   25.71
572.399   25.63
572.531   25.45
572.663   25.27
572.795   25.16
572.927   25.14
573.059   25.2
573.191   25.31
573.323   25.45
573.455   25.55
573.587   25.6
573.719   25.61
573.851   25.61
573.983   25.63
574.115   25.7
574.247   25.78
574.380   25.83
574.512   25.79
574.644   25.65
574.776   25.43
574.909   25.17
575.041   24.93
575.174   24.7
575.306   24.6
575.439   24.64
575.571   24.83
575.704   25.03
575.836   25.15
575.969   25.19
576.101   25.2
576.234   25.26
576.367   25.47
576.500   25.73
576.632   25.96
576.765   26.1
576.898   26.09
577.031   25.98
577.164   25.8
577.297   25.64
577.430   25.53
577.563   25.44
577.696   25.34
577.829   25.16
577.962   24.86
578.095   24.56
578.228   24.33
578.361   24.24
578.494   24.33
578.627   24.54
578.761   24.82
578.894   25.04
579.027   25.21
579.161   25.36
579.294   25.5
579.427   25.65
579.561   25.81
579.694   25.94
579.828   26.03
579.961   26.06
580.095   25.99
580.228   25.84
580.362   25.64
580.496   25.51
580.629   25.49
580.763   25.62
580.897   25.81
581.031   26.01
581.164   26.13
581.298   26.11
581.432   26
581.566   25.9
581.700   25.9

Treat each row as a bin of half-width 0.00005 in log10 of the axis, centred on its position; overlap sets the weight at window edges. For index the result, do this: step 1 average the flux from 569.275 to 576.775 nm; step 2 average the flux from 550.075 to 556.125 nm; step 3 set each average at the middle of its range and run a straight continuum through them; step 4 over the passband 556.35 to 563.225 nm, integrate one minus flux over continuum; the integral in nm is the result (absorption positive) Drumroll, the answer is 0.22 nm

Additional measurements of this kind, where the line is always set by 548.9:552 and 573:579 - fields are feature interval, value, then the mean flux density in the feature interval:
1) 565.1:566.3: 0.04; 24.4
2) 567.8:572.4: 0.08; 24.8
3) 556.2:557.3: 0.04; 24.1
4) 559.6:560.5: 0.04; 24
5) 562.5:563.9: -0.03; 25.7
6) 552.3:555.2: -0.04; 25.3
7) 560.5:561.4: -0.01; 25.5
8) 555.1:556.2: -0.01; 25.2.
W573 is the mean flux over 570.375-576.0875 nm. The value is 25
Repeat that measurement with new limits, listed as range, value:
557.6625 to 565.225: 24.6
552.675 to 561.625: 24.6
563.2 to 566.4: 25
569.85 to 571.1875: 23.8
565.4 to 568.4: 25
